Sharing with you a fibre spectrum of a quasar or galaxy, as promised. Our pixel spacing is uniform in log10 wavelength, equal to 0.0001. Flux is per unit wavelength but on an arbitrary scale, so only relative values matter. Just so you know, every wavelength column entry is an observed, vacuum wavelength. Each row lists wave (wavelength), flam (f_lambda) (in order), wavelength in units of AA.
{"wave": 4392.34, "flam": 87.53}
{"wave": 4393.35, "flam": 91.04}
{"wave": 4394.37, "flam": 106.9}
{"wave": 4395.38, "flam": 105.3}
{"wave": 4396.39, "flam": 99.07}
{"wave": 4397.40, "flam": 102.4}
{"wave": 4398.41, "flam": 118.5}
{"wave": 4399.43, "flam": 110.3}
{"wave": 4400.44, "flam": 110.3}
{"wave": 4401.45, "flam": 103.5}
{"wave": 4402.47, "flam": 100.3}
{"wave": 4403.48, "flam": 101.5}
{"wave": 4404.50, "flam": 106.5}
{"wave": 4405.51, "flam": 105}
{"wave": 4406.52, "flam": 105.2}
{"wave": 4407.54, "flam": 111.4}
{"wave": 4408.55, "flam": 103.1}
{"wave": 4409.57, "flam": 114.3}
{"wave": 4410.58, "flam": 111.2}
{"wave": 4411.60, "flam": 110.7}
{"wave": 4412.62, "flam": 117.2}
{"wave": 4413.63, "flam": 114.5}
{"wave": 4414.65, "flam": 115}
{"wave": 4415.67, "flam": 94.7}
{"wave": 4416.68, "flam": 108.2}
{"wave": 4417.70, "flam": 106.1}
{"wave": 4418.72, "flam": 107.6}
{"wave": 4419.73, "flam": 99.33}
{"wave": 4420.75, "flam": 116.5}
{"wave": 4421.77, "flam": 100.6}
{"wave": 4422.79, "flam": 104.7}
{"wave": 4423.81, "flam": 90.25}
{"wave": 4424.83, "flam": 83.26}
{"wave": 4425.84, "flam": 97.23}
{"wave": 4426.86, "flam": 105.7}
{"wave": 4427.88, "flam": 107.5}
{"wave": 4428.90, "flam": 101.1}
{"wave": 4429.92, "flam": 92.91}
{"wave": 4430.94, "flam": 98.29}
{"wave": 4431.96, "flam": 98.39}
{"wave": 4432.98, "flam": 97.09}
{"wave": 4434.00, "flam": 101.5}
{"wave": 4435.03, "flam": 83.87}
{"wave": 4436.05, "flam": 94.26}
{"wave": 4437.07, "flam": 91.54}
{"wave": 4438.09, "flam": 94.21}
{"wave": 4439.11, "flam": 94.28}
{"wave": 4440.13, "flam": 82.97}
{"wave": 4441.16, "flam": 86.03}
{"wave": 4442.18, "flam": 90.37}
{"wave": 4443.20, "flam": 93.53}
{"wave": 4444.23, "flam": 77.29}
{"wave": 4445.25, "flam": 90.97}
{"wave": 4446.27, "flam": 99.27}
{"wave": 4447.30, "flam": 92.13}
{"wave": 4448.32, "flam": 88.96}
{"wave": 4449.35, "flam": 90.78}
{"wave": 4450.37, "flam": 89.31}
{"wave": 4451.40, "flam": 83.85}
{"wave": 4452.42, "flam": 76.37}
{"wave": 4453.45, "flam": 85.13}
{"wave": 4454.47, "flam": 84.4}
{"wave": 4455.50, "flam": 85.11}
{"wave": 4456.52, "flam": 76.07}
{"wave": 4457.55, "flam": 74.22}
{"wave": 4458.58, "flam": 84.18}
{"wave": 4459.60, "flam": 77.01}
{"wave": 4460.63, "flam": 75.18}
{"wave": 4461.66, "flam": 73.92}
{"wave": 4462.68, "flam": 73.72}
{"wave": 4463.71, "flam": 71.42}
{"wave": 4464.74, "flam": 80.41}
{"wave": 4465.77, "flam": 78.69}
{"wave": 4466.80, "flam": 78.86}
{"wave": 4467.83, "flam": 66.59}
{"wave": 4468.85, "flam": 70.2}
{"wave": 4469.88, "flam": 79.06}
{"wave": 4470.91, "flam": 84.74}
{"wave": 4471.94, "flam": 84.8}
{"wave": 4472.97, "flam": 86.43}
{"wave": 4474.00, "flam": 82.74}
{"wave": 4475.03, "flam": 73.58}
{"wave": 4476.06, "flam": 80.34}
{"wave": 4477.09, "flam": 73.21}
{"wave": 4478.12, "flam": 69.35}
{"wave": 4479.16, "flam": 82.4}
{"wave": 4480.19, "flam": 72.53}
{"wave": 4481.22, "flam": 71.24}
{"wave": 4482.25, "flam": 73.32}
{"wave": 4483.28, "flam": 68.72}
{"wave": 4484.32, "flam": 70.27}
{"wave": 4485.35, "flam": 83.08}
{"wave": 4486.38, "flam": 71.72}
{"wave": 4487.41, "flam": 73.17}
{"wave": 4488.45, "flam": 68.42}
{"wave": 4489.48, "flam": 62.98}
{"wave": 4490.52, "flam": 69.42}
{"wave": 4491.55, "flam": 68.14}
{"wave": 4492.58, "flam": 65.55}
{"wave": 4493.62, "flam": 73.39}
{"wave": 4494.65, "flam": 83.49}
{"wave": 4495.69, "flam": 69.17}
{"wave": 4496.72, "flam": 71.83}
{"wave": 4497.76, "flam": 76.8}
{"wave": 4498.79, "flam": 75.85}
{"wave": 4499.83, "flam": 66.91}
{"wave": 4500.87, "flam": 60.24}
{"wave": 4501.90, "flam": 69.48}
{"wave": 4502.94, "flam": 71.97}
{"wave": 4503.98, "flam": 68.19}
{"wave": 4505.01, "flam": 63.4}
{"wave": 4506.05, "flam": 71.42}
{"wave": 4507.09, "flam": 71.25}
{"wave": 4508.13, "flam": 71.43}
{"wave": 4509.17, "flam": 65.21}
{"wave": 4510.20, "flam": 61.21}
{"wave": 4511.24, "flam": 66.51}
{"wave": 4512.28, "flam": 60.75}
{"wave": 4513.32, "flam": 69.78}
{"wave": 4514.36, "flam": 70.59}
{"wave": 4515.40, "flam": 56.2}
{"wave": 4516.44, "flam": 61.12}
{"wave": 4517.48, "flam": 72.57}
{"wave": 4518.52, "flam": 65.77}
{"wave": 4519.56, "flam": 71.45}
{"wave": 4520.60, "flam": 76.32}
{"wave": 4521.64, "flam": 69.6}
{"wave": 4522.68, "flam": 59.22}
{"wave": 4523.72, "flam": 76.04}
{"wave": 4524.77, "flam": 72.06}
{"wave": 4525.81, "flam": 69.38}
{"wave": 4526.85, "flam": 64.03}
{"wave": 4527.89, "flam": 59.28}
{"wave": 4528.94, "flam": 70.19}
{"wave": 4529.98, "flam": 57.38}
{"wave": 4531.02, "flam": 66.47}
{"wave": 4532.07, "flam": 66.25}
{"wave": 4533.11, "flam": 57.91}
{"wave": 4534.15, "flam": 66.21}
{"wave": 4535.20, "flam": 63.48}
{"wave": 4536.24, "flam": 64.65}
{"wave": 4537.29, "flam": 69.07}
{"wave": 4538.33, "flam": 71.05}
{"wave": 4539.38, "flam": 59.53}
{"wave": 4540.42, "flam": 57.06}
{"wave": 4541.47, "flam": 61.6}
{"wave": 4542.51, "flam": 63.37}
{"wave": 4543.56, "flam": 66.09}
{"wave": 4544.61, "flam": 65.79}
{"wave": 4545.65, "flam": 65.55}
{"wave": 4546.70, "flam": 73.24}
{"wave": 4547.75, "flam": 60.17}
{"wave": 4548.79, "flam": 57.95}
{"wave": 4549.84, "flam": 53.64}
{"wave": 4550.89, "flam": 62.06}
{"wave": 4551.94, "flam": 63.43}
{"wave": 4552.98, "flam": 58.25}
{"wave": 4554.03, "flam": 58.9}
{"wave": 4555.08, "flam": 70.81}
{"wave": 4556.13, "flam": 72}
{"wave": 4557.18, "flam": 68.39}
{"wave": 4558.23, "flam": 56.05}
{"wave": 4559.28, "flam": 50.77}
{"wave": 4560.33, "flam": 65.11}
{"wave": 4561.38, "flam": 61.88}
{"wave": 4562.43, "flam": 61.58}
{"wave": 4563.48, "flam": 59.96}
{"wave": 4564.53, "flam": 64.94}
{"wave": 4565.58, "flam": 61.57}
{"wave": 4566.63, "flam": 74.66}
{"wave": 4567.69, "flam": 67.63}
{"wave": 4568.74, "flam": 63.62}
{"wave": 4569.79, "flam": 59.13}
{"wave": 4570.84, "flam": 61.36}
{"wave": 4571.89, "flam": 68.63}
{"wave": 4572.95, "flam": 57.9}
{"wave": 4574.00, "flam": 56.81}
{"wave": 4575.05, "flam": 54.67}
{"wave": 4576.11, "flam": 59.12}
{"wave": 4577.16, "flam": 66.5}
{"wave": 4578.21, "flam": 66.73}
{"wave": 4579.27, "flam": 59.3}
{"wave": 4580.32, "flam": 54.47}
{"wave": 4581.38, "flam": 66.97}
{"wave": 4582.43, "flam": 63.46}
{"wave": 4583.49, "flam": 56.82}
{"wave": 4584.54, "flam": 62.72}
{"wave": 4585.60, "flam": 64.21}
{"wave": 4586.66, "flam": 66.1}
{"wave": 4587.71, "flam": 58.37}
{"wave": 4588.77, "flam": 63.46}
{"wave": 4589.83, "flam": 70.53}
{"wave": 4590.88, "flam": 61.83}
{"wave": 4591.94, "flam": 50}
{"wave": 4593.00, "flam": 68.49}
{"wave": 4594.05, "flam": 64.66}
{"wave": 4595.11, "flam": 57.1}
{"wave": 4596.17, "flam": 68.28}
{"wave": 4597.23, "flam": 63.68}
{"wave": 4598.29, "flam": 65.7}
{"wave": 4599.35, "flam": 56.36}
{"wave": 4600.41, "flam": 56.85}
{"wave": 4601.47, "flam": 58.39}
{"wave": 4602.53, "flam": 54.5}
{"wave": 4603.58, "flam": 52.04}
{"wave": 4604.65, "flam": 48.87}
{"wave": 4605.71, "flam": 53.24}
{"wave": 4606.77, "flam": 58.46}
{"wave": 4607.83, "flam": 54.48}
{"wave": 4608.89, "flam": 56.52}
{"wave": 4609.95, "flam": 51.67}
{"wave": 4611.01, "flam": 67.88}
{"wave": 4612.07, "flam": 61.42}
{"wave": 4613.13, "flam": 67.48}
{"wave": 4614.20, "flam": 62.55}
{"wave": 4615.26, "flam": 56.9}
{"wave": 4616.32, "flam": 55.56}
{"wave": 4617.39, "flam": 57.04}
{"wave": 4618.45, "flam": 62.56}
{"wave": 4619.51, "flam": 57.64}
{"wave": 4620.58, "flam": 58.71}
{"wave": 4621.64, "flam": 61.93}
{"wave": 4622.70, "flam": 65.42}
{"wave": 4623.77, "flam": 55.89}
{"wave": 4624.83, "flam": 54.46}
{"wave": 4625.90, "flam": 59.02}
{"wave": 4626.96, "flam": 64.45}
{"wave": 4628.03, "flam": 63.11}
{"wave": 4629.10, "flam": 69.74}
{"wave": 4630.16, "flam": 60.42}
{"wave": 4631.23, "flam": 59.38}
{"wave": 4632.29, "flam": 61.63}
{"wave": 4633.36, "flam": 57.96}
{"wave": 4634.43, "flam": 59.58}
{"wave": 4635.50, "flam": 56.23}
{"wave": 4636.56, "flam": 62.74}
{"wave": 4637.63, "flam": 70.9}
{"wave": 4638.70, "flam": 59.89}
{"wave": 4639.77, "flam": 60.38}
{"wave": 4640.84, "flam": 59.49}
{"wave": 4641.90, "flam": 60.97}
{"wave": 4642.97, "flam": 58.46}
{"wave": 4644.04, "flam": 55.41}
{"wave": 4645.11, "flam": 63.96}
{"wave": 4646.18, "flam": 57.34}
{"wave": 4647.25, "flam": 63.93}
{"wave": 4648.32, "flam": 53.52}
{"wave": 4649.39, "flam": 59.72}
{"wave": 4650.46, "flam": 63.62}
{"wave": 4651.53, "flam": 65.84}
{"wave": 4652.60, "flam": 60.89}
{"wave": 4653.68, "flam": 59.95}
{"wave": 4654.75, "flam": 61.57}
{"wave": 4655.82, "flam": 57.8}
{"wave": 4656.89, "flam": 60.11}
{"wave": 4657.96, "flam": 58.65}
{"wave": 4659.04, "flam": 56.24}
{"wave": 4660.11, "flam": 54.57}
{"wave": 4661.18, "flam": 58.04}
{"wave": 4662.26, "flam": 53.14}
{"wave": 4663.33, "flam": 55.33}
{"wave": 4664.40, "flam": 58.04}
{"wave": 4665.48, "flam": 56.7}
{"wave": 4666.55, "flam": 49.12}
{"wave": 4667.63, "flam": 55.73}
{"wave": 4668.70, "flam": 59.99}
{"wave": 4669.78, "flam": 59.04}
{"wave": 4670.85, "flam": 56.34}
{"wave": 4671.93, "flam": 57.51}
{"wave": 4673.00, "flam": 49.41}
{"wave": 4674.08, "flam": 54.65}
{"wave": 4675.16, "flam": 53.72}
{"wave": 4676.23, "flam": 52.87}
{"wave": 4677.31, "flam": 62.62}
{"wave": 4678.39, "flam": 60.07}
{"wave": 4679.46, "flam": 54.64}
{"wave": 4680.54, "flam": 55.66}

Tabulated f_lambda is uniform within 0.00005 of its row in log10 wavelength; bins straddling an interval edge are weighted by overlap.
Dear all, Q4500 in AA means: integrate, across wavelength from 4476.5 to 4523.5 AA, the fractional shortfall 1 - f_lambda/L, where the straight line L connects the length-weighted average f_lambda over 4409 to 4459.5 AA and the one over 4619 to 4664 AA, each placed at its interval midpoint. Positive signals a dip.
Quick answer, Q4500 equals 8.1 AA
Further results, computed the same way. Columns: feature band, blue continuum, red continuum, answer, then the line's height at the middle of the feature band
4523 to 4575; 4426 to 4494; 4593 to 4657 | 4.9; 70.2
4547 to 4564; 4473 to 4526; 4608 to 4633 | 1.1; 65.8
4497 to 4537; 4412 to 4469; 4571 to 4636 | 5.0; 76.6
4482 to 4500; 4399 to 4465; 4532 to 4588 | 1.9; 80.3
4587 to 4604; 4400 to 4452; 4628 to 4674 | 2.0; 68.9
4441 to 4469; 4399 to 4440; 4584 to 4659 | 3.9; 95.1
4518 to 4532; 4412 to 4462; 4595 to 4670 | 1.9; 78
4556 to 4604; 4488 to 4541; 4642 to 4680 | 1.0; 63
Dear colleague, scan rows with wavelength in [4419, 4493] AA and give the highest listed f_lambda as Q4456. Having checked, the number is 116.5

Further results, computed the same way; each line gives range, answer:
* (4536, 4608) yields 74.66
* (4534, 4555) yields 73.24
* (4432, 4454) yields 101.5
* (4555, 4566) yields 72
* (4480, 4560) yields 83.49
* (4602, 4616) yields 67.88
